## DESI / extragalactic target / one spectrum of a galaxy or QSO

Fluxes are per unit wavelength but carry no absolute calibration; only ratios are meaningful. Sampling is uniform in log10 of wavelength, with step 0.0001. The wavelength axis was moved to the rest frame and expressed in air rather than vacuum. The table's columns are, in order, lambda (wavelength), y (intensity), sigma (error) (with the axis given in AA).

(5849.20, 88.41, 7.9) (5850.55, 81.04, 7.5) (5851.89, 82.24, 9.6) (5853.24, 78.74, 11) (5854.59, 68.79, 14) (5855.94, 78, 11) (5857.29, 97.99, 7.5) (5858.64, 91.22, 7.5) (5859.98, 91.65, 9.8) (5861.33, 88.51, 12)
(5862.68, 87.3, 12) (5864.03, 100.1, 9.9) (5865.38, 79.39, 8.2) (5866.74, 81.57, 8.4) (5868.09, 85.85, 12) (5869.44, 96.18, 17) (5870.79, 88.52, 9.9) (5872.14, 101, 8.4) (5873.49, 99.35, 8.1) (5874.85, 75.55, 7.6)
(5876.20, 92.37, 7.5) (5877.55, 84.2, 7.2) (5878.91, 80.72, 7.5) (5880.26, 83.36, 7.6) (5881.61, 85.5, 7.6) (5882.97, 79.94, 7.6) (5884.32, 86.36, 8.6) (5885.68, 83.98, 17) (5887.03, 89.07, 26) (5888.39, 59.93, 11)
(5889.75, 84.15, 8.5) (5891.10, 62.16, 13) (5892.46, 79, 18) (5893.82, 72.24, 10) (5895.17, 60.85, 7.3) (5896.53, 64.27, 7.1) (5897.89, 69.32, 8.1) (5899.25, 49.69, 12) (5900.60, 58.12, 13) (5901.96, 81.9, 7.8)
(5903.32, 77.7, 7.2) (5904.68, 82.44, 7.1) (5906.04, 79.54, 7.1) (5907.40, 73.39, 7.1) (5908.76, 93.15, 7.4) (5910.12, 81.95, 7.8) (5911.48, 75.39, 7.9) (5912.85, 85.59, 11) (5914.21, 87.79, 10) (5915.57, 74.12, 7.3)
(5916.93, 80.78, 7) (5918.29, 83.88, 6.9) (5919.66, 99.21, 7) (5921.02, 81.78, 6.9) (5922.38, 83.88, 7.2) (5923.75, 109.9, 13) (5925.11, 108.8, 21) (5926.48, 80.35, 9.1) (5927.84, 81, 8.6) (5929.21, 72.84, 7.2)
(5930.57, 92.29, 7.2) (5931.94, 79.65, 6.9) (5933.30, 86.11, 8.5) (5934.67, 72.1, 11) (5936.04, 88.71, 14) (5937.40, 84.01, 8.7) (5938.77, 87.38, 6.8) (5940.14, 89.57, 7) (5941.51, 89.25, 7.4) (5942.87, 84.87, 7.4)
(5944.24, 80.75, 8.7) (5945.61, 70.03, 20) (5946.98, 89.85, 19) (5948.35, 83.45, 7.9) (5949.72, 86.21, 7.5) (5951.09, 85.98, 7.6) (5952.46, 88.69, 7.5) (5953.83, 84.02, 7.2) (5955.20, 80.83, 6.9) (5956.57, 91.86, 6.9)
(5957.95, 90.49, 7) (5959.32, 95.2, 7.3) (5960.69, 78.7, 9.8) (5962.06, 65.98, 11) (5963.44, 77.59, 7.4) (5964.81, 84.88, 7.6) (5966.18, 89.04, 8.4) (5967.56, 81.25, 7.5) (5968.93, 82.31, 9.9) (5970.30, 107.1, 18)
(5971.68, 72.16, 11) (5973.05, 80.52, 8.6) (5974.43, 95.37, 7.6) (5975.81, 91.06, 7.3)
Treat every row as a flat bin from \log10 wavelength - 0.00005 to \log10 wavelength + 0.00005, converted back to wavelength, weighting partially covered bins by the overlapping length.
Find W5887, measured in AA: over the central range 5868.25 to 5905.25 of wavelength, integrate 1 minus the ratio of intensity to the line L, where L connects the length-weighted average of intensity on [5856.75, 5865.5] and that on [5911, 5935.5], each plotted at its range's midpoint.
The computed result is 4.3 AA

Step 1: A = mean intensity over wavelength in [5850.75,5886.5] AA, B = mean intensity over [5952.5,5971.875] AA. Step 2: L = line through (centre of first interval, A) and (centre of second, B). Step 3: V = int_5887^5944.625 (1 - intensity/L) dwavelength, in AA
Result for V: 3.5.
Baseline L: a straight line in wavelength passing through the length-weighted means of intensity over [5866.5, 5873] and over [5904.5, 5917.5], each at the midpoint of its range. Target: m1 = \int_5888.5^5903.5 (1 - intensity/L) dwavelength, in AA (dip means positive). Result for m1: 2.9 AA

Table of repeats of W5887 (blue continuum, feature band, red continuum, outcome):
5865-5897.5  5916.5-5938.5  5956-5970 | -0.96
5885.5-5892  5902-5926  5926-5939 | -1.89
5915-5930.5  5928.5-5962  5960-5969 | -0.46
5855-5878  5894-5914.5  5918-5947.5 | 3.05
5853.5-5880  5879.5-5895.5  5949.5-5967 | 1.72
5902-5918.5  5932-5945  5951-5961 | 0.09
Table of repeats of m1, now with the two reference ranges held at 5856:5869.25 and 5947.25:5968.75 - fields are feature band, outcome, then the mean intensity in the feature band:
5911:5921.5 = 0.3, 83.7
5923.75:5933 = -0.2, 87.7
